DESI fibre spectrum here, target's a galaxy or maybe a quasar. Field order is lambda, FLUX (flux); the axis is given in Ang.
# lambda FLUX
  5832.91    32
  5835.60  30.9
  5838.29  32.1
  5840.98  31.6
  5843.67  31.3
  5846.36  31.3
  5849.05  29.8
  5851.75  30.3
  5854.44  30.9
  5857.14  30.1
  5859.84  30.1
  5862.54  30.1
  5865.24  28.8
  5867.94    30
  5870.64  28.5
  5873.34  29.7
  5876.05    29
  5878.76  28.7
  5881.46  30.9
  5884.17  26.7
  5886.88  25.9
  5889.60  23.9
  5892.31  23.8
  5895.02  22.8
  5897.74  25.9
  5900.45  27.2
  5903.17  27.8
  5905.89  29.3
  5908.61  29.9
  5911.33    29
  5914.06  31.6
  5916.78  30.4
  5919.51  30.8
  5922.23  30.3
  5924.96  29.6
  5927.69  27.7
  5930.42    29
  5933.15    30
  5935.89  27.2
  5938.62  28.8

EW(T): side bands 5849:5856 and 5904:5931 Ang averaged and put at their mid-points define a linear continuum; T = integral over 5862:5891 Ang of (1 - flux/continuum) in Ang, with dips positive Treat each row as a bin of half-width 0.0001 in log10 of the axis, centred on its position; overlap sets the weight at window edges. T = 1.8 Ang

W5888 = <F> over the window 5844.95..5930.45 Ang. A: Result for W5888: 28.7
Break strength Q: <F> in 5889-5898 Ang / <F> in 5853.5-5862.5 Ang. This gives 0.79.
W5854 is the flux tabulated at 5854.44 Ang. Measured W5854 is 30.9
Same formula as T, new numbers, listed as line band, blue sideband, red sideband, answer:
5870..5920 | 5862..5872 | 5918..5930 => 2.6 Ang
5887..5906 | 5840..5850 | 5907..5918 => 3.0 Ang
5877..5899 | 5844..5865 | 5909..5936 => 2.8 Ang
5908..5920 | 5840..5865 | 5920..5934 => -0.3 Ang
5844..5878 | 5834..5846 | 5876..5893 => -0.7 Ang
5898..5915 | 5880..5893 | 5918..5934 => -0.5 Ang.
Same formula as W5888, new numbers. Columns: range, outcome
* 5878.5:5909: 26.7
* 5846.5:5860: 30.3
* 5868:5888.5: 28.5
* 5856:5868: 29.8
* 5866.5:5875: 29.4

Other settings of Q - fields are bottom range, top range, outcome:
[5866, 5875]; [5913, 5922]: 1.05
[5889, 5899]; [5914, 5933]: 1.24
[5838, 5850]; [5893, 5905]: 0.83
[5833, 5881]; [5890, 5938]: 0.94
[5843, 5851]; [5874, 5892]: 0.89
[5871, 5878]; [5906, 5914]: 1.02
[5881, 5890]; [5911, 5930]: 1.12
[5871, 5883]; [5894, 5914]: 0.94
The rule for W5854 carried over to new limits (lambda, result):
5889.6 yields 23.9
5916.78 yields 30.4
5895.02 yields 22.8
